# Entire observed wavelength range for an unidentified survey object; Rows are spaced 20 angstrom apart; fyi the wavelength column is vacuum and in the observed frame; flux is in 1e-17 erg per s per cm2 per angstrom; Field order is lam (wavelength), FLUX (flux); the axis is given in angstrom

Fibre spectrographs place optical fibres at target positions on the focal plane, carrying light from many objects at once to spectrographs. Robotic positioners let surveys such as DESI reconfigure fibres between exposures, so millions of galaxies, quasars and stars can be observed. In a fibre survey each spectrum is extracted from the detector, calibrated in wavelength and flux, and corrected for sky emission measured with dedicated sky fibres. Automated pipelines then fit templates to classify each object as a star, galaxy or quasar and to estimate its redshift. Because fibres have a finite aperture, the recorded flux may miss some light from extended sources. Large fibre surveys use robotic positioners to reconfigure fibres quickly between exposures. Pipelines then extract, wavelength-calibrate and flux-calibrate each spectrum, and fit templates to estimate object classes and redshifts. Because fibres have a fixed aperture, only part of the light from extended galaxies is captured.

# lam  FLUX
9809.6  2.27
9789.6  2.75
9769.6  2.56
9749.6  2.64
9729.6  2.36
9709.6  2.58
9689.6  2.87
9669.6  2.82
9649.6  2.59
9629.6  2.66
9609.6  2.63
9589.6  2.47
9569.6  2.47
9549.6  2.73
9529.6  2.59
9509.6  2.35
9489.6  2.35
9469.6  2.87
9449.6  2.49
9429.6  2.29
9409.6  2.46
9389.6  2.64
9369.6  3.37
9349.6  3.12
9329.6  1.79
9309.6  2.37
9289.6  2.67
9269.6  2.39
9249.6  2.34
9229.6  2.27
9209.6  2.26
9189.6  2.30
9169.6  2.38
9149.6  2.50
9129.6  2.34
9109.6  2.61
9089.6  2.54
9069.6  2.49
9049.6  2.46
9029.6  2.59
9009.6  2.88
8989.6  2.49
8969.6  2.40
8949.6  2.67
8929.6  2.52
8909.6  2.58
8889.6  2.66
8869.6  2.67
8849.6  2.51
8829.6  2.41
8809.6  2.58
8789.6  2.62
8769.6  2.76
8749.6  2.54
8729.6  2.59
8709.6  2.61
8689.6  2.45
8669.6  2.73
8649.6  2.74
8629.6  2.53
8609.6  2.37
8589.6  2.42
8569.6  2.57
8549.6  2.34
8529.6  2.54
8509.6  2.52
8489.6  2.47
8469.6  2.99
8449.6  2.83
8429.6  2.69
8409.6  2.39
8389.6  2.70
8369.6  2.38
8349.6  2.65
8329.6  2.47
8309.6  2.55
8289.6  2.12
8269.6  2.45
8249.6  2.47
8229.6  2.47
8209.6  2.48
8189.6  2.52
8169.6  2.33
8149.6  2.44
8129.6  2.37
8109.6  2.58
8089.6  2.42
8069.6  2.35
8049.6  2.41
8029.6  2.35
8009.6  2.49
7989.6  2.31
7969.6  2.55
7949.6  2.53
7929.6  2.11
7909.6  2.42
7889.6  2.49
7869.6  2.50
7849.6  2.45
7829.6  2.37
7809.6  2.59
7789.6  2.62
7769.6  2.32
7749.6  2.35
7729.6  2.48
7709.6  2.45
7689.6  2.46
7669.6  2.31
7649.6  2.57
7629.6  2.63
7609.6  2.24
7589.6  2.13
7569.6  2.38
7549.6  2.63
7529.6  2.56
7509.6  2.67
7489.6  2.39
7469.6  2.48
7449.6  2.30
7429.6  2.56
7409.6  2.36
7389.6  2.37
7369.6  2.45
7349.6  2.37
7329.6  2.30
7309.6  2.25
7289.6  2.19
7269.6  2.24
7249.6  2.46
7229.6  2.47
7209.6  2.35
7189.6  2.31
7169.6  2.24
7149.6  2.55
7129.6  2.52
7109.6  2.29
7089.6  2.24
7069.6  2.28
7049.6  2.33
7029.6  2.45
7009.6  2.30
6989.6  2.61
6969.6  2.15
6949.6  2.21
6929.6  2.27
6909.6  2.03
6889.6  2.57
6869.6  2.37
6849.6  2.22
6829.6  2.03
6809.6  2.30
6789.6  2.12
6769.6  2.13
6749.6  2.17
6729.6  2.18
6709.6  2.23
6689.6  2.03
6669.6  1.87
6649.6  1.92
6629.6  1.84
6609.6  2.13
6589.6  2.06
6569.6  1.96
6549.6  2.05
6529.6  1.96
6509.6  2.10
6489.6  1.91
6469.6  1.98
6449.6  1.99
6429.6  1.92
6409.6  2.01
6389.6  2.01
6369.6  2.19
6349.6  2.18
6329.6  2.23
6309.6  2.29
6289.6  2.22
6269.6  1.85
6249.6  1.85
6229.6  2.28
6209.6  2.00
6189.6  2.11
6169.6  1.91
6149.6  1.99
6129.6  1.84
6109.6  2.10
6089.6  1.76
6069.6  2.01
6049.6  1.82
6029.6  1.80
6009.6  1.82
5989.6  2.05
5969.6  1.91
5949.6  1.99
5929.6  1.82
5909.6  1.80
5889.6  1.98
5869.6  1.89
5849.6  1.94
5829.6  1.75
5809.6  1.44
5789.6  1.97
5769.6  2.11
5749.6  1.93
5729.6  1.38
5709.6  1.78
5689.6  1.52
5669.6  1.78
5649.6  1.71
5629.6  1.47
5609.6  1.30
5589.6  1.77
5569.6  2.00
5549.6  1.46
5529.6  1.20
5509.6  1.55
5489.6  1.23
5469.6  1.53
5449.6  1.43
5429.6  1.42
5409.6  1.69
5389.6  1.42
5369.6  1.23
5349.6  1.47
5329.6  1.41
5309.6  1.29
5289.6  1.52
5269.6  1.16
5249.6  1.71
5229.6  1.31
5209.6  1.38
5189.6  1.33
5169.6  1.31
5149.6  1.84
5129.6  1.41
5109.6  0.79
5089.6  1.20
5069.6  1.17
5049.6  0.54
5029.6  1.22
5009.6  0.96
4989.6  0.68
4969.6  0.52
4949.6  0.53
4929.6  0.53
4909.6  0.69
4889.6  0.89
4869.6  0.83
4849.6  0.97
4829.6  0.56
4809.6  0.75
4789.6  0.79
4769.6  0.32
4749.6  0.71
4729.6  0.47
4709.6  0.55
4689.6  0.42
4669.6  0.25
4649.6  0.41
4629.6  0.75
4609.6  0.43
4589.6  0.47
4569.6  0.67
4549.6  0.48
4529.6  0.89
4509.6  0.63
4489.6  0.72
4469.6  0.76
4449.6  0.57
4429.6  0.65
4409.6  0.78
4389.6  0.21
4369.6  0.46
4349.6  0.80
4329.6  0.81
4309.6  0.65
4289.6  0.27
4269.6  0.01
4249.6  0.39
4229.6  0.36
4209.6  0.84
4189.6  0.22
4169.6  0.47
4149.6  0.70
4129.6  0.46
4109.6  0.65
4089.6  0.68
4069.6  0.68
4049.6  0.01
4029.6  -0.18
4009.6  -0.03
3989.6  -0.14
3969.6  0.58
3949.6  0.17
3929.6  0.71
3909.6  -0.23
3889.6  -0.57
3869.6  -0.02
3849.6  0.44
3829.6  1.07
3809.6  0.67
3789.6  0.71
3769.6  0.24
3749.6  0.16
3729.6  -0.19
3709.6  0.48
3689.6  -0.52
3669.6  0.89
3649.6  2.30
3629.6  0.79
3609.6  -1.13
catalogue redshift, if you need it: 0.29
